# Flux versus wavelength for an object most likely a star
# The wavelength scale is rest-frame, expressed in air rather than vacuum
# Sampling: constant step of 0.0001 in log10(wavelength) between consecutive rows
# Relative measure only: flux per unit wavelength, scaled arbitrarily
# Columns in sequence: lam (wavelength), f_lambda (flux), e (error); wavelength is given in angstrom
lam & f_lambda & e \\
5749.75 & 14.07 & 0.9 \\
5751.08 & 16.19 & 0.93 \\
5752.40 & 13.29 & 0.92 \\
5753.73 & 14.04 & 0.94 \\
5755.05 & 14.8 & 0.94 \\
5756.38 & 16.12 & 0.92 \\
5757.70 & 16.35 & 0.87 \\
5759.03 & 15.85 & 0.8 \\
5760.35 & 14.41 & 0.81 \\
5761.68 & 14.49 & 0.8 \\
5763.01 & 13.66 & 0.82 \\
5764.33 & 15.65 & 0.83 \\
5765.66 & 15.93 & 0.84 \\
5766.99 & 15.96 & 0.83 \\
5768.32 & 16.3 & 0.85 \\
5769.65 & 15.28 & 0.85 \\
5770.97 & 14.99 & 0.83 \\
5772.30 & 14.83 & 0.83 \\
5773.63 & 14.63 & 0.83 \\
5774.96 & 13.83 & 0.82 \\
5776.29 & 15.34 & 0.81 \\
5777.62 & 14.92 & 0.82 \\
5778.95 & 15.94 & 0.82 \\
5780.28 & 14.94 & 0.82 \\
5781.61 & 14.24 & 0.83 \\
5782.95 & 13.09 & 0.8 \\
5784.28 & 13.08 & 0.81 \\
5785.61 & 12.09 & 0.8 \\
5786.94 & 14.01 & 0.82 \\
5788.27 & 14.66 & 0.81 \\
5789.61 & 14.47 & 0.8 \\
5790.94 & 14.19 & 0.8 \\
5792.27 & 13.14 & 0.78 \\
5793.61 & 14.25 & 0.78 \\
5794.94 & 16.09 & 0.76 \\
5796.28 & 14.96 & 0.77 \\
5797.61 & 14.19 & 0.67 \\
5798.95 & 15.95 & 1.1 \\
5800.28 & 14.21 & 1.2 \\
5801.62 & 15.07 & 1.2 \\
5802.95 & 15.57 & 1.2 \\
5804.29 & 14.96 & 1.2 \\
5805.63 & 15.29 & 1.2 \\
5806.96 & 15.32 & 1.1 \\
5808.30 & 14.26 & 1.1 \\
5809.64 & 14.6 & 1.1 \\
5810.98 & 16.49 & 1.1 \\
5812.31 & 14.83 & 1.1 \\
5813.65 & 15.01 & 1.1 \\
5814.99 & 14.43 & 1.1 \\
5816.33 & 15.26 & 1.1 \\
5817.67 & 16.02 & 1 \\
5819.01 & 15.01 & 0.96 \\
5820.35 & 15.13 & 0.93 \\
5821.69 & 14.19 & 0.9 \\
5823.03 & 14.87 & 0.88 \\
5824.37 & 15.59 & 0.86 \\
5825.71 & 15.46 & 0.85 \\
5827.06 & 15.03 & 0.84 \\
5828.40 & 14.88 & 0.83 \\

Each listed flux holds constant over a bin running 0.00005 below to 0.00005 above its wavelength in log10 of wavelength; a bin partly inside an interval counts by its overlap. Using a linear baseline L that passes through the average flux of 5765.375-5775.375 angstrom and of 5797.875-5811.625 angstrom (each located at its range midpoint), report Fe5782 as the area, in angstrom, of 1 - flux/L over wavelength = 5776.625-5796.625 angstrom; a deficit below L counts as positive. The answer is 1.19 angstrom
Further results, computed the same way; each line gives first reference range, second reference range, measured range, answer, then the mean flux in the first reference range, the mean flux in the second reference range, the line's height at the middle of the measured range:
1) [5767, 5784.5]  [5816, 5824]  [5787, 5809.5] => 0.3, 14.8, 15.1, 15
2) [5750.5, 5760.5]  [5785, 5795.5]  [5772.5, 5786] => 0.2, 15.2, 14.1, 14.4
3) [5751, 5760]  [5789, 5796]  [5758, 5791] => 0.2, 15.2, 14.5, 14.8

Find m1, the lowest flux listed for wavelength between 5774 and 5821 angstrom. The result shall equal 12.09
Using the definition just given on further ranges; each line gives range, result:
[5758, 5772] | 13.66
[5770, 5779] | 13.83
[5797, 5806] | 14.19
